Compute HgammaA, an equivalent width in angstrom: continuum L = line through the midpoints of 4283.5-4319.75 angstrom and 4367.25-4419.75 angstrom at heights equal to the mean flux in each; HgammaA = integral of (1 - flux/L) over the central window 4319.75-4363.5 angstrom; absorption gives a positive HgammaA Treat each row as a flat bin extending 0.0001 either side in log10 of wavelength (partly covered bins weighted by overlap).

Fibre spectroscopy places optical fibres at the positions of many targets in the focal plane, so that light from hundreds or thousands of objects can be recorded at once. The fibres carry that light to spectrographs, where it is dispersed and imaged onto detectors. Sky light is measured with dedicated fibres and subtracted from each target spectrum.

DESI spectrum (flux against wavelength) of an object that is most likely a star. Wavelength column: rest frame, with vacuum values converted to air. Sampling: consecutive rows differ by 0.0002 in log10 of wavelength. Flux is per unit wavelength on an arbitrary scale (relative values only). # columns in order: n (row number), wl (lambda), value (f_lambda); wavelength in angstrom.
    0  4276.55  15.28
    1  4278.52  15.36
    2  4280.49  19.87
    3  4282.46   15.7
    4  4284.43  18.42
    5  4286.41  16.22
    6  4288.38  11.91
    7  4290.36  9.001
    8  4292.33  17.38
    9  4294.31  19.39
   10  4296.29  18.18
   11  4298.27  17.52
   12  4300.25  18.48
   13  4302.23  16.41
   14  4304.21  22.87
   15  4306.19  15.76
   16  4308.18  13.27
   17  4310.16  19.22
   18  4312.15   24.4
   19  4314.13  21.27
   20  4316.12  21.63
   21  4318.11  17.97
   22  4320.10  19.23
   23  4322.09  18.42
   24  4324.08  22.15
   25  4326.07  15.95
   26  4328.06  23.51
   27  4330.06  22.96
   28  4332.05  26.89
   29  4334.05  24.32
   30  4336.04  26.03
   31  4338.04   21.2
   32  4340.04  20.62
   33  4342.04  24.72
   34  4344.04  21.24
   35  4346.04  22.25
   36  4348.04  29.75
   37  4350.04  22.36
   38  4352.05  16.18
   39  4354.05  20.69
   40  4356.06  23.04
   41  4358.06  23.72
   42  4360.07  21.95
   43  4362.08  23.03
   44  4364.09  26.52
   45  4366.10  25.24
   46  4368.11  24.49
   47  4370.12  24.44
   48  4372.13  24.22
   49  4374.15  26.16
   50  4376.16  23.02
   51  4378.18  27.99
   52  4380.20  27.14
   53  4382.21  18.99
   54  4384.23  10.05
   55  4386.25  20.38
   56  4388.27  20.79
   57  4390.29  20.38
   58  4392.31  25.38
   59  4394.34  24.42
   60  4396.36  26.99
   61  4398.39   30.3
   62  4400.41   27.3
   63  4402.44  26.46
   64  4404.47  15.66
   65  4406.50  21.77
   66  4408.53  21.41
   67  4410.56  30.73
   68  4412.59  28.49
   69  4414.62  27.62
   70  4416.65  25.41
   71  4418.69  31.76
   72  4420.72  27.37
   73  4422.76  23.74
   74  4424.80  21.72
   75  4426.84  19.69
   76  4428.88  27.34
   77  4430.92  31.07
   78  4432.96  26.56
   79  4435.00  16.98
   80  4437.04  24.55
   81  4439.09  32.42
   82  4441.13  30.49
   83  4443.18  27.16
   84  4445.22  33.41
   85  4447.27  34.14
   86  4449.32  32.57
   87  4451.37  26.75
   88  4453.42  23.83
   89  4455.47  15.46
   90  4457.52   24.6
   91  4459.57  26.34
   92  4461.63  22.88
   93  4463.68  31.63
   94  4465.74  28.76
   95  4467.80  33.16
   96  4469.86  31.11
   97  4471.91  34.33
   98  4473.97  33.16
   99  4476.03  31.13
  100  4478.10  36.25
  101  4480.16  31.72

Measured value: -3.76 angstrom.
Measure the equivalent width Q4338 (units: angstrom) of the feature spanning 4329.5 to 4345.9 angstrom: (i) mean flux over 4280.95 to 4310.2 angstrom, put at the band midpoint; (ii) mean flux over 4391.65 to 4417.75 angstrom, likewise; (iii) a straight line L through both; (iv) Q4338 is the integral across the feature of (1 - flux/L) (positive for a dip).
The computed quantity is -2.8 angstrom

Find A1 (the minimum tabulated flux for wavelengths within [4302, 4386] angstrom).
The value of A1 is 10.05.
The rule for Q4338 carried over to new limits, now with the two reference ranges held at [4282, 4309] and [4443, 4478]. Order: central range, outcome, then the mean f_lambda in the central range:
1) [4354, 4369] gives -1.55 angstrom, 23.8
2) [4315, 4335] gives -2.68 angstrom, 21.3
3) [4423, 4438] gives 1.58 angstrom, 24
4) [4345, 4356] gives -0.87 angstrom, 22.3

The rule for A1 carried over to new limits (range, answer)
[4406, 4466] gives 15.46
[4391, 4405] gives 15.66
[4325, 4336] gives 15.95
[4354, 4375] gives 20.69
